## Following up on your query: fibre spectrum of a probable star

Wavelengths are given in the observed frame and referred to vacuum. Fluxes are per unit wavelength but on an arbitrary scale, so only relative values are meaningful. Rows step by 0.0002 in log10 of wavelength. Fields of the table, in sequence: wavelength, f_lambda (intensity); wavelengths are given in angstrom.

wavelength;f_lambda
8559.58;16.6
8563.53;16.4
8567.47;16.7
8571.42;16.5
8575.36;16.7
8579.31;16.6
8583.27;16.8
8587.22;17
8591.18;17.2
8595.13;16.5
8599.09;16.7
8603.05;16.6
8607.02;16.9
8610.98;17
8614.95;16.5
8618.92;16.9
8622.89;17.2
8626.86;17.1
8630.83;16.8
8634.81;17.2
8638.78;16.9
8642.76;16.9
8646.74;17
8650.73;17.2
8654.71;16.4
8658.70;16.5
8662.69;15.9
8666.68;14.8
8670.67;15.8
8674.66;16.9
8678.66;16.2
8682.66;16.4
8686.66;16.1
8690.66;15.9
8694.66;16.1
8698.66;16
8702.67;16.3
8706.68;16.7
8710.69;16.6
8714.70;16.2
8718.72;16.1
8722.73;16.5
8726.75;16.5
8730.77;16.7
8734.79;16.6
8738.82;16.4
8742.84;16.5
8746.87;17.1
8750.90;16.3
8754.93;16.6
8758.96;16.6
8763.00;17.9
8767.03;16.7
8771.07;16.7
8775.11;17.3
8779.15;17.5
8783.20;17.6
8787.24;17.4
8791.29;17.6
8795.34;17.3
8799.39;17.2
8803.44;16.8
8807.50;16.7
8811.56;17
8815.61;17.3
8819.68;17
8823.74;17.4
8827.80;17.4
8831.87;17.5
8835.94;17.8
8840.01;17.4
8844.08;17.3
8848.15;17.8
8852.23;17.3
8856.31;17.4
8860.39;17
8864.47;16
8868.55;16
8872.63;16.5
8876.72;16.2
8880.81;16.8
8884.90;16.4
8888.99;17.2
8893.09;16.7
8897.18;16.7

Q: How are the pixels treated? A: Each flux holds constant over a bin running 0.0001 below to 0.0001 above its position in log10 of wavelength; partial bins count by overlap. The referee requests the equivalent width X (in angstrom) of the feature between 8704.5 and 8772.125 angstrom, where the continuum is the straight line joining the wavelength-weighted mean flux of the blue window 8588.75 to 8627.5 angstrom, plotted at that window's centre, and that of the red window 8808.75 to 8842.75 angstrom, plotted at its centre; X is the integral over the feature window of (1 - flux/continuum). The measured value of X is 2.0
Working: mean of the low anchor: 16.9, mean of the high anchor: 17.3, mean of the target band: 16.6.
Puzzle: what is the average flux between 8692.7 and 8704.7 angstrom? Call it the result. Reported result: 16.1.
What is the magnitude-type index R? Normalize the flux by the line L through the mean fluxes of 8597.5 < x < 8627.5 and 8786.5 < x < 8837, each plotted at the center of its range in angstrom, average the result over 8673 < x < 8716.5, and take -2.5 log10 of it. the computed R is 0.05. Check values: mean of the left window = 16.9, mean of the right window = 17.2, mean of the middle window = 16.3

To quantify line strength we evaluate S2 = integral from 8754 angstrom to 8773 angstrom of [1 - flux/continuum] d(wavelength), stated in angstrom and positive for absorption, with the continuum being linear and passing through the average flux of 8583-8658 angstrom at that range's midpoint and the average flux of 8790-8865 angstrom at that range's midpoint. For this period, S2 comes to 0.2 angstrom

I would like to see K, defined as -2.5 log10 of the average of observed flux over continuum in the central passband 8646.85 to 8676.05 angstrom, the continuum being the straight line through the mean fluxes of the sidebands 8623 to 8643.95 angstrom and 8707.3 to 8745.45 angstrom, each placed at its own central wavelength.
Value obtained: 0.04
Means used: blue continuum 17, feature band 16.2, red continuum 16.5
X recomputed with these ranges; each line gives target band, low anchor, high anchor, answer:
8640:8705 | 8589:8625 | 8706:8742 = 1.36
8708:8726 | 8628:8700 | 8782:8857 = 0.37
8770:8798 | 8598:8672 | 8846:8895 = -1.06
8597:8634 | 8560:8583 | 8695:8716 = -0.79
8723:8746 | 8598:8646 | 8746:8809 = 0.63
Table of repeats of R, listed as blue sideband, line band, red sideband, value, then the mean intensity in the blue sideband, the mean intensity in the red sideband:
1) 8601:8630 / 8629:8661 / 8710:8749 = -0.004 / 16.9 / 16.5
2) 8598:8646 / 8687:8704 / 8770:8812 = 0.063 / 16.9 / 17.2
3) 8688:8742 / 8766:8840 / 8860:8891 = -0.053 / 16.4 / 16.5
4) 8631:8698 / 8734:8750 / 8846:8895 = -0.006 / 16.4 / 16.8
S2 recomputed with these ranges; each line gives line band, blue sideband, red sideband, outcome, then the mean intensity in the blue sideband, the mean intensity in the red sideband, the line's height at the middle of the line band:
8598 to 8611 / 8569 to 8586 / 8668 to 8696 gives -0.2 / 16.7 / 16.2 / 16.5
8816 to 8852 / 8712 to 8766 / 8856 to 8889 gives -1.9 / 16.6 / 16.5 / 16.6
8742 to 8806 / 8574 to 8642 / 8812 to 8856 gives 0.7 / 16.9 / 17.4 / 17.3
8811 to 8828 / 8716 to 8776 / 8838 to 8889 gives -0.4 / 16.7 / 16.9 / 16.8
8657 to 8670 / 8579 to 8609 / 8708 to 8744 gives 0.7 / 16.8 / 16.5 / 16.6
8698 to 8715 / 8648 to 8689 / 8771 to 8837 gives 0.1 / 16.2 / 17.3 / 16.5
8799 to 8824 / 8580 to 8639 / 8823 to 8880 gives 0.0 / 16.9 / 17.1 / 17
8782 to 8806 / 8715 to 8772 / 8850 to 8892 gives -0.9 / 16.6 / 16.7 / 16.7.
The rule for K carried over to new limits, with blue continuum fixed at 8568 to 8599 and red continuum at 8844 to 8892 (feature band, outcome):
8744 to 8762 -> 0.00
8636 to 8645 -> -0.01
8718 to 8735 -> 0.02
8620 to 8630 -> -0.02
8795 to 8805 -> -0.02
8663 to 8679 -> 0.06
